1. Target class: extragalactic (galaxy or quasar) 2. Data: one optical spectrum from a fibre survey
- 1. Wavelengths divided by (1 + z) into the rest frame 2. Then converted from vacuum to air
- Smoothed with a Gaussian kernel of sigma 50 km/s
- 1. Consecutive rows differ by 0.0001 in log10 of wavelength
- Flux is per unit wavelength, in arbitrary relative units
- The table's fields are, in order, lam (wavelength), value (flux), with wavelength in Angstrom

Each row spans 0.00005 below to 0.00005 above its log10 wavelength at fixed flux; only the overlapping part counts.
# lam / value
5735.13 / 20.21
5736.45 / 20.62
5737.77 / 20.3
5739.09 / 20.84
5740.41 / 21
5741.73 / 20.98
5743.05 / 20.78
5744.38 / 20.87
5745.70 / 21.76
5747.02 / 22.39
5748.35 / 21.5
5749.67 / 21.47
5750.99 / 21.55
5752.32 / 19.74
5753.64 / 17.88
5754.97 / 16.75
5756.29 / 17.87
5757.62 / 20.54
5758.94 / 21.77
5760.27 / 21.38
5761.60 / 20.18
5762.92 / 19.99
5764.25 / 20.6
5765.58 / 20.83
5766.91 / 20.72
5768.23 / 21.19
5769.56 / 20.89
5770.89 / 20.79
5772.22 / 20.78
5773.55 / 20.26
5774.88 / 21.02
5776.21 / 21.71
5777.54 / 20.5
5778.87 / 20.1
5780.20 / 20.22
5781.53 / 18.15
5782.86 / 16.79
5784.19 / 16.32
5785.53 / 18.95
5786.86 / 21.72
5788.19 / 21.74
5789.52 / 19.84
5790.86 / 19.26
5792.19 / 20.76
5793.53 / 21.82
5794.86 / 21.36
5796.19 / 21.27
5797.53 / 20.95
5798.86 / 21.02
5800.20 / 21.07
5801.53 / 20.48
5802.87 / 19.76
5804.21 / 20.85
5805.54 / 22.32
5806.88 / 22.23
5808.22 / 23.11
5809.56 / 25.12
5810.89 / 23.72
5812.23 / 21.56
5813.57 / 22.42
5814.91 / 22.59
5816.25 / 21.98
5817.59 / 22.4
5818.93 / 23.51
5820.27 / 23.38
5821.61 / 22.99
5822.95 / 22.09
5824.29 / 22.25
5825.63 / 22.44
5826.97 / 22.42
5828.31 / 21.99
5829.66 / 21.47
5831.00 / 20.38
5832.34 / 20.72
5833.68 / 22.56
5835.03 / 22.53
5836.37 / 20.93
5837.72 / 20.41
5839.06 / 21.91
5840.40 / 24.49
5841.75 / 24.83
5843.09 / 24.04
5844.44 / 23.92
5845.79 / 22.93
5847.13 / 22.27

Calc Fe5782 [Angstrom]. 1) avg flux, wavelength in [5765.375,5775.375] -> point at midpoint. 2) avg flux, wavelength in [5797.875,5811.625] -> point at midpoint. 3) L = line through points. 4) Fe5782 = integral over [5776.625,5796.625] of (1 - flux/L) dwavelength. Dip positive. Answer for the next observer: 1.3 Angstrom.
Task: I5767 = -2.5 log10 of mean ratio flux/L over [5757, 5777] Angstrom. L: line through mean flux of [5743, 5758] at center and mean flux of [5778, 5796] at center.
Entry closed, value -0.042 mag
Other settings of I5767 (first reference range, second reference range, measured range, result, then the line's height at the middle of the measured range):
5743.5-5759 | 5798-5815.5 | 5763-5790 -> 0.05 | 21.1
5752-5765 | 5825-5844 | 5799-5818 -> -0.04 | 21.4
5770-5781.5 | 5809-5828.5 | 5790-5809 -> 0.03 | 21.8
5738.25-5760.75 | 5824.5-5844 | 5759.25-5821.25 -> 0.02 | 21.4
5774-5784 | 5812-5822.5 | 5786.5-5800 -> -0.01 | 20.8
